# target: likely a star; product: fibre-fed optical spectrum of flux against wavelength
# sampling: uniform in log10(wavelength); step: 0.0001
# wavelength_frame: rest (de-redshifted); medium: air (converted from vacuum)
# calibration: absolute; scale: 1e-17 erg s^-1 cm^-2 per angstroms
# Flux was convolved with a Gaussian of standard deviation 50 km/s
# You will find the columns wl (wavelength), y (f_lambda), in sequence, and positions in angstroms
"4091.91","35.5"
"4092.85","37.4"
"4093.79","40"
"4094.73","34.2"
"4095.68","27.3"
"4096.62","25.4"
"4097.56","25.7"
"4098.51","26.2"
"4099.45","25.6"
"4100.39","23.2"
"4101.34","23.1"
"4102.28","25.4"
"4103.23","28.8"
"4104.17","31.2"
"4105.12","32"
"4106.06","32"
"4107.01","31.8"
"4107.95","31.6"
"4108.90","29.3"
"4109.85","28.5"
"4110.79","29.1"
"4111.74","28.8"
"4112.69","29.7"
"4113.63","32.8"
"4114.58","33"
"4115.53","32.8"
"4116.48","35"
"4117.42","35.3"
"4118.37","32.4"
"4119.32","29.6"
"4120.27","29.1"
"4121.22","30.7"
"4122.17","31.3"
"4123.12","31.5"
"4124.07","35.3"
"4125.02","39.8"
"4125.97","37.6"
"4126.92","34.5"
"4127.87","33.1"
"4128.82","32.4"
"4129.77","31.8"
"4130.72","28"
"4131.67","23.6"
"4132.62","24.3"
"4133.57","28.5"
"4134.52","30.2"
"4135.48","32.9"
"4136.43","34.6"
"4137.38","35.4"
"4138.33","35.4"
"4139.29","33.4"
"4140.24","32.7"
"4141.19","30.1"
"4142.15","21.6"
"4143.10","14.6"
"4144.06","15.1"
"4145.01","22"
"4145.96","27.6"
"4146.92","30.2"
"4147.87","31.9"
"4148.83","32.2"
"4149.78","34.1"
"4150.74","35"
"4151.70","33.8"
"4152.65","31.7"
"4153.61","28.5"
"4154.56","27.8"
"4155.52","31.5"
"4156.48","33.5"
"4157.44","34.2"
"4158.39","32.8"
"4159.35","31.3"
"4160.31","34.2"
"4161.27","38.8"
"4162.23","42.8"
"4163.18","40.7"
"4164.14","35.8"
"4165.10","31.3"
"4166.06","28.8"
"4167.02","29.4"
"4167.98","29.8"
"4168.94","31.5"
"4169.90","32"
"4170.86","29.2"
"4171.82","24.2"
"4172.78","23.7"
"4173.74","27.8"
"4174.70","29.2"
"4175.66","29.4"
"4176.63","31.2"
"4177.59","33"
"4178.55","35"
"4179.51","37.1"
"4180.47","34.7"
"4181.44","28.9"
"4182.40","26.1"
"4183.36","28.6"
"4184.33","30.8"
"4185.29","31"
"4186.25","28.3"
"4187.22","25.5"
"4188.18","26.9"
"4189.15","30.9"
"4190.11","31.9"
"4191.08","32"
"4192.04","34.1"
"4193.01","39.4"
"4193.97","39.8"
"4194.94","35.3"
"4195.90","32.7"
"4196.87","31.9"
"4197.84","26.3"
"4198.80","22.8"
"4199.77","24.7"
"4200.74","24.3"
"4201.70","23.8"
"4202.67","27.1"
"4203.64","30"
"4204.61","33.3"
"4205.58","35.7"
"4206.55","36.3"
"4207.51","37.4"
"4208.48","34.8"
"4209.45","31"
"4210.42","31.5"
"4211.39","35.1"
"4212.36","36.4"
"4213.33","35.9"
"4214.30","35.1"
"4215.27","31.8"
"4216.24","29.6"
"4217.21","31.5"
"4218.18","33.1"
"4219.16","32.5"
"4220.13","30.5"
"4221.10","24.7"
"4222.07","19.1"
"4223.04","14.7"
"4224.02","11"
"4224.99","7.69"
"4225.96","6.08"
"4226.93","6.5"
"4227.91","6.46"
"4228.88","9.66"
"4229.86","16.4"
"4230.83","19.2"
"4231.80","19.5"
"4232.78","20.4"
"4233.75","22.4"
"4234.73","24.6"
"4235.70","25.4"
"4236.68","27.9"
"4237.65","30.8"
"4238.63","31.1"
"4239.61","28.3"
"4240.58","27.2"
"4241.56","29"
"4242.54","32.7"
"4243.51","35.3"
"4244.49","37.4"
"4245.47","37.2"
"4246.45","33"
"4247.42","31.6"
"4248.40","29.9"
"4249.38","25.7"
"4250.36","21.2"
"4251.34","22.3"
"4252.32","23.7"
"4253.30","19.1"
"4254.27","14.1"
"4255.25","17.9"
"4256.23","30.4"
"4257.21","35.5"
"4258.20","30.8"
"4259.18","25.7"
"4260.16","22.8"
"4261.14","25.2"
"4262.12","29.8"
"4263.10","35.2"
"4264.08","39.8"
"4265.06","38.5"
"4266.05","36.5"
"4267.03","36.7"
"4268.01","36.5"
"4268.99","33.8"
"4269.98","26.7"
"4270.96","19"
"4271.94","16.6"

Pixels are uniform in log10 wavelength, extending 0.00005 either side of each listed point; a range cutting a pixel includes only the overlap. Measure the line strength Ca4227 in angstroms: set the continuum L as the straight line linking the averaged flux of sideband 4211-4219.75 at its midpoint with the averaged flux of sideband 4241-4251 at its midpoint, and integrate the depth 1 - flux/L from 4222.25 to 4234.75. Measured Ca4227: 7.1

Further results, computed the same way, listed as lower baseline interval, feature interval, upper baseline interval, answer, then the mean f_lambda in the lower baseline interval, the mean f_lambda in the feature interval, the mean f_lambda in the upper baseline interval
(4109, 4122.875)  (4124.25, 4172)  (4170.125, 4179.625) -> -1.20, 31.2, 31.2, 29.8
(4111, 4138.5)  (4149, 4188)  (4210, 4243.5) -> -3.81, 32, 31.5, 24.4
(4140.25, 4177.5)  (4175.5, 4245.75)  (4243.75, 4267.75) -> 3.94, 30.3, 28.1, 29.3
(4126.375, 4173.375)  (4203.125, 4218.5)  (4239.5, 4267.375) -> -1.92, 30.7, 33.7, 29.4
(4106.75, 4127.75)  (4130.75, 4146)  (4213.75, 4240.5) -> 1.37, 32.3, 27.6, 22.2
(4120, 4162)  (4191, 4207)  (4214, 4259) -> -2.39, 31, 31.1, 24.5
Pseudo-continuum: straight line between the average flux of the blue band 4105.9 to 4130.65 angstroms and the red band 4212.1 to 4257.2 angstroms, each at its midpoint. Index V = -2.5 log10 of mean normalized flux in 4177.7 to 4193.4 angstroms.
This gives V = -0.13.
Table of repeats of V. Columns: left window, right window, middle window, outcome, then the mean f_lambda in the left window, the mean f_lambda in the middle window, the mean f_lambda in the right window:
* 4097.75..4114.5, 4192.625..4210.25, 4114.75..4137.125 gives -0.09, 28.8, 32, 31.4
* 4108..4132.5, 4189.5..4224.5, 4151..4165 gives -0.10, 31.7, 34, 30.5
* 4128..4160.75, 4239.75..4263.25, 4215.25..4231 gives 0.44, 29.9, 19.1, 27.9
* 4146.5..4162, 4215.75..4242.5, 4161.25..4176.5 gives -0.02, 32.8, 31.3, 21.9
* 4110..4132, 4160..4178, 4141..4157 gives 0.13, 32.1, 28.3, 31.7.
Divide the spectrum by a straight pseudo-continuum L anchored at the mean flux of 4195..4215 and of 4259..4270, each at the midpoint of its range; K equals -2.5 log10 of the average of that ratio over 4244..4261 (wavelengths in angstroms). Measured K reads 0.20 mag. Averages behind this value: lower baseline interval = 31.4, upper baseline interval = 32.7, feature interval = 26.9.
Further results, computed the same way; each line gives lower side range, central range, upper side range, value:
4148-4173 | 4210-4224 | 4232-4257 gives -0.021 mag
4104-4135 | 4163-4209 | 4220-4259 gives -0.148 mag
